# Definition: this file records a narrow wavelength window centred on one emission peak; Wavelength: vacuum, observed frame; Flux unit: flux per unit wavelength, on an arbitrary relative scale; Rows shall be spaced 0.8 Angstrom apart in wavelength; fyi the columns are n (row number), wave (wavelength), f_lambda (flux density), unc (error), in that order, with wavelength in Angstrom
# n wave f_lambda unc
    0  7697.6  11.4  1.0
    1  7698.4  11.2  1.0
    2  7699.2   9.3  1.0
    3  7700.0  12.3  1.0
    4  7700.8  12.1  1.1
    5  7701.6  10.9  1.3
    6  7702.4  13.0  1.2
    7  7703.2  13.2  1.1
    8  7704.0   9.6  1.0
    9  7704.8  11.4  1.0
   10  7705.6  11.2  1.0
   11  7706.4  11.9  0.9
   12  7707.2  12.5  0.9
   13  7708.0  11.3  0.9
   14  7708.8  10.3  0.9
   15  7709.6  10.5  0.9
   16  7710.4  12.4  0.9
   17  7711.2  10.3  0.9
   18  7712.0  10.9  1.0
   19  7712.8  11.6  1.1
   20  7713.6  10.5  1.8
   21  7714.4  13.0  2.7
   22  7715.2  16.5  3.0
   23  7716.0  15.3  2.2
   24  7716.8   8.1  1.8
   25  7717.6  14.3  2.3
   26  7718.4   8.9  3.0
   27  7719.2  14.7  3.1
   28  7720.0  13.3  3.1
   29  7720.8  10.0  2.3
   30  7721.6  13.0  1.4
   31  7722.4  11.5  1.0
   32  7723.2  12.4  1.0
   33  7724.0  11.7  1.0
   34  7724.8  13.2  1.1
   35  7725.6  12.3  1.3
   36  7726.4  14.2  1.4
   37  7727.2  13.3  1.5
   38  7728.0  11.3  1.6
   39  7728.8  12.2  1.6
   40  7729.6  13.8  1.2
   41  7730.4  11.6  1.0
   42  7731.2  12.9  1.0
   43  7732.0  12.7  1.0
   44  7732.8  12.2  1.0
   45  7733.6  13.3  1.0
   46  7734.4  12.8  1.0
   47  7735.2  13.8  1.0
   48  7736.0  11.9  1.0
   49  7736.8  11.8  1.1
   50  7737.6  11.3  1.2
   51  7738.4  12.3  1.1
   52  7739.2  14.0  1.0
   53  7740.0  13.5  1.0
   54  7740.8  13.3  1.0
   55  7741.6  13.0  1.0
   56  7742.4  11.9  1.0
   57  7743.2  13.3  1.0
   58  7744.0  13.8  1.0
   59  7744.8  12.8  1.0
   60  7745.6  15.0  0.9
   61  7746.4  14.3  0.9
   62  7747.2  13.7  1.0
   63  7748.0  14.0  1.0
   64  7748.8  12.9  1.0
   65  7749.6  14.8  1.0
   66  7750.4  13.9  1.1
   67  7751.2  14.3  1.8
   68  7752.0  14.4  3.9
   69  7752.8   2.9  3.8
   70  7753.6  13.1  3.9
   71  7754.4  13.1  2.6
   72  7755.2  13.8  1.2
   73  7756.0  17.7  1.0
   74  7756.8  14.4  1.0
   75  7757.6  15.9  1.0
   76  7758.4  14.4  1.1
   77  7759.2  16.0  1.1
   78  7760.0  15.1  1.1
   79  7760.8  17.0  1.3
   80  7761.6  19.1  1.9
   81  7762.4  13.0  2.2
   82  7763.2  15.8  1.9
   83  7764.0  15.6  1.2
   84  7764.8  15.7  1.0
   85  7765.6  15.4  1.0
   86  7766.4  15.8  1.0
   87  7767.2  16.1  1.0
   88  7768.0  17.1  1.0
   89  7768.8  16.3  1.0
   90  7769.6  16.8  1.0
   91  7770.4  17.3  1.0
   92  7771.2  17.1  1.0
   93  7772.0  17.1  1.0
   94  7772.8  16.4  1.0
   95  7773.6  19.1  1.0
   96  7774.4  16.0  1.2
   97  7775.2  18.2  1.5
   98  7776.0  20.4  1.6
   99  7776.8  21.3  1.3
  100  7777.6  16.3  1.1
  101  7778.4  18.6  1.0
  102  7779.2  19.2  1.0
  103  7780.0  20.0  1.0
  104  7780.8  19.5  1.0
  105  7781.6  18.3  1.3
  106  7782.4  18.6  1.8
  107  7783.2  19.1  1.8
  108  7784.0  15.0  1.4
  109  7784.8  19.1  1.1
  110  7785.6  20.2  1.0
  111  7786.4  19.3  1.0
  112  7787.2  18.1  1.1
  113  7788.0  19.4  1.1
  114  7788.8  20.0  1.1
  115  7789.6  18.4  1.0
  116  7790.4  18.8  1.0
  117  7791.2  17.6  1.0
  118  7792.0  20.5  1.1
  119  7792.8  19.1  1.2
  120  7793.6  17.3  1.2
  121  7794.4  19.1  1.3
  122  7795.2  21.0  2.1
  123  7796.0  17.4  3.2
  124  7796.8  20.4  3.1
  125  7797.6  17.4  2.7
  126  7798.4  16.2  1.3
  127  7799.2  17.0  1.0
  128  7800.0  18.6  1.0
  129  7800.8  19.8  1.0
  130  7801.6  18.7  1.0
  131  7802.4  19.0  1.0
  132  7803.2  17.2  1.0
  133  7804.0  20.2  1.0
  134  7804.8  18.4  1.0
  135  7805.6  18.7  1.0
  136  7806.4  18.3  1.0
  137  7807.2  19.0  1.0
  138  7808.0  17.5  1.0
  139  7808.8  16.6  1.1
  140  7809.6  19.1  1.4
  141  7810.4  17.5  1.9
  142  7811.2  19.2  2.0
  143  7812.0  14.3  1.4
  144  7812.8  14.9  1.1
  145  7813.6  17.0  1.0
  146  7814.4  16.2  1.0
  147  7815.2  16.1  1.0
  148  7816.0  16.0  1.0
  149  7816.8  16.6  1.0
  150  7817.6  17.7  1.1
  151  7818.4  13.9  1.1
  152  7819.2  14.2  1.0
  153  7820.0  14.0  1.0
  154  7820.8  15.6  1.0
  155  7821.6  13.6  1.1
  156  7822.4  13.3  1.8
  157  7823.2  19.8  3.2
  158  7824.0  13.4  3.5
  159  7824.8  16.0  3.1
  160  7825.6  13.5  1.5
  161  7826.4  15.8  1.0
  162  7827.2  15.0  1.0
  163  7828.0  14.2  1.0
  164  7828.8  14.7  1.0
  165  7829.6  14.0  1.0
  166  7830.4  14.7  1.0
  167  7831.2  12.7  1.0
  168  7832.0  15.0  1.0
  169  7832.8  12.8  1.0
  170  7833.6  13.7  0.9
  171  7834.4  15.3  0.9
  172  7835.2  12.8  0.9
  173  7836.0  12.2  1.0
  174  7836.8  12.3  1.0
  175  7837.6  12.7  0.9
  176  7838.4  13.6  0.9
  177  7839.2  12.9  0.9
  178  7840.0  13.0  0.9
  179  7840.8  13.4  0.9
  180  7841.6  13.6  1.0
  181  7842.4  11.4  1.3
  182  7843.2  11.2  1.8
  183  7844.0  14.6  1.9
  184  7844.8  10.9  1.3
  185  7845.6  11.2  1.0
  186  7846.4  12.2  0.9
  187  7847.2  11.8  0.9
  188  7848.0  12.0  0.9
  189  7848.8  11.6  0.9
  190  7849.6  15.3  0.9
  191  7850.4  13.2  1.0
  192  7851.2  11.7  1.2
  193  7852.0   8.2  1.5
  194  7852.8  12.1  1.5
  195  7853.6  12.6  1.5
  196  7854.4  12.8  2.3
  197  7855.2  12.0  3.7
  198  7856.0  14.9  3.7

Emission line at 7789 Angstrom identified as Mg II 2798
